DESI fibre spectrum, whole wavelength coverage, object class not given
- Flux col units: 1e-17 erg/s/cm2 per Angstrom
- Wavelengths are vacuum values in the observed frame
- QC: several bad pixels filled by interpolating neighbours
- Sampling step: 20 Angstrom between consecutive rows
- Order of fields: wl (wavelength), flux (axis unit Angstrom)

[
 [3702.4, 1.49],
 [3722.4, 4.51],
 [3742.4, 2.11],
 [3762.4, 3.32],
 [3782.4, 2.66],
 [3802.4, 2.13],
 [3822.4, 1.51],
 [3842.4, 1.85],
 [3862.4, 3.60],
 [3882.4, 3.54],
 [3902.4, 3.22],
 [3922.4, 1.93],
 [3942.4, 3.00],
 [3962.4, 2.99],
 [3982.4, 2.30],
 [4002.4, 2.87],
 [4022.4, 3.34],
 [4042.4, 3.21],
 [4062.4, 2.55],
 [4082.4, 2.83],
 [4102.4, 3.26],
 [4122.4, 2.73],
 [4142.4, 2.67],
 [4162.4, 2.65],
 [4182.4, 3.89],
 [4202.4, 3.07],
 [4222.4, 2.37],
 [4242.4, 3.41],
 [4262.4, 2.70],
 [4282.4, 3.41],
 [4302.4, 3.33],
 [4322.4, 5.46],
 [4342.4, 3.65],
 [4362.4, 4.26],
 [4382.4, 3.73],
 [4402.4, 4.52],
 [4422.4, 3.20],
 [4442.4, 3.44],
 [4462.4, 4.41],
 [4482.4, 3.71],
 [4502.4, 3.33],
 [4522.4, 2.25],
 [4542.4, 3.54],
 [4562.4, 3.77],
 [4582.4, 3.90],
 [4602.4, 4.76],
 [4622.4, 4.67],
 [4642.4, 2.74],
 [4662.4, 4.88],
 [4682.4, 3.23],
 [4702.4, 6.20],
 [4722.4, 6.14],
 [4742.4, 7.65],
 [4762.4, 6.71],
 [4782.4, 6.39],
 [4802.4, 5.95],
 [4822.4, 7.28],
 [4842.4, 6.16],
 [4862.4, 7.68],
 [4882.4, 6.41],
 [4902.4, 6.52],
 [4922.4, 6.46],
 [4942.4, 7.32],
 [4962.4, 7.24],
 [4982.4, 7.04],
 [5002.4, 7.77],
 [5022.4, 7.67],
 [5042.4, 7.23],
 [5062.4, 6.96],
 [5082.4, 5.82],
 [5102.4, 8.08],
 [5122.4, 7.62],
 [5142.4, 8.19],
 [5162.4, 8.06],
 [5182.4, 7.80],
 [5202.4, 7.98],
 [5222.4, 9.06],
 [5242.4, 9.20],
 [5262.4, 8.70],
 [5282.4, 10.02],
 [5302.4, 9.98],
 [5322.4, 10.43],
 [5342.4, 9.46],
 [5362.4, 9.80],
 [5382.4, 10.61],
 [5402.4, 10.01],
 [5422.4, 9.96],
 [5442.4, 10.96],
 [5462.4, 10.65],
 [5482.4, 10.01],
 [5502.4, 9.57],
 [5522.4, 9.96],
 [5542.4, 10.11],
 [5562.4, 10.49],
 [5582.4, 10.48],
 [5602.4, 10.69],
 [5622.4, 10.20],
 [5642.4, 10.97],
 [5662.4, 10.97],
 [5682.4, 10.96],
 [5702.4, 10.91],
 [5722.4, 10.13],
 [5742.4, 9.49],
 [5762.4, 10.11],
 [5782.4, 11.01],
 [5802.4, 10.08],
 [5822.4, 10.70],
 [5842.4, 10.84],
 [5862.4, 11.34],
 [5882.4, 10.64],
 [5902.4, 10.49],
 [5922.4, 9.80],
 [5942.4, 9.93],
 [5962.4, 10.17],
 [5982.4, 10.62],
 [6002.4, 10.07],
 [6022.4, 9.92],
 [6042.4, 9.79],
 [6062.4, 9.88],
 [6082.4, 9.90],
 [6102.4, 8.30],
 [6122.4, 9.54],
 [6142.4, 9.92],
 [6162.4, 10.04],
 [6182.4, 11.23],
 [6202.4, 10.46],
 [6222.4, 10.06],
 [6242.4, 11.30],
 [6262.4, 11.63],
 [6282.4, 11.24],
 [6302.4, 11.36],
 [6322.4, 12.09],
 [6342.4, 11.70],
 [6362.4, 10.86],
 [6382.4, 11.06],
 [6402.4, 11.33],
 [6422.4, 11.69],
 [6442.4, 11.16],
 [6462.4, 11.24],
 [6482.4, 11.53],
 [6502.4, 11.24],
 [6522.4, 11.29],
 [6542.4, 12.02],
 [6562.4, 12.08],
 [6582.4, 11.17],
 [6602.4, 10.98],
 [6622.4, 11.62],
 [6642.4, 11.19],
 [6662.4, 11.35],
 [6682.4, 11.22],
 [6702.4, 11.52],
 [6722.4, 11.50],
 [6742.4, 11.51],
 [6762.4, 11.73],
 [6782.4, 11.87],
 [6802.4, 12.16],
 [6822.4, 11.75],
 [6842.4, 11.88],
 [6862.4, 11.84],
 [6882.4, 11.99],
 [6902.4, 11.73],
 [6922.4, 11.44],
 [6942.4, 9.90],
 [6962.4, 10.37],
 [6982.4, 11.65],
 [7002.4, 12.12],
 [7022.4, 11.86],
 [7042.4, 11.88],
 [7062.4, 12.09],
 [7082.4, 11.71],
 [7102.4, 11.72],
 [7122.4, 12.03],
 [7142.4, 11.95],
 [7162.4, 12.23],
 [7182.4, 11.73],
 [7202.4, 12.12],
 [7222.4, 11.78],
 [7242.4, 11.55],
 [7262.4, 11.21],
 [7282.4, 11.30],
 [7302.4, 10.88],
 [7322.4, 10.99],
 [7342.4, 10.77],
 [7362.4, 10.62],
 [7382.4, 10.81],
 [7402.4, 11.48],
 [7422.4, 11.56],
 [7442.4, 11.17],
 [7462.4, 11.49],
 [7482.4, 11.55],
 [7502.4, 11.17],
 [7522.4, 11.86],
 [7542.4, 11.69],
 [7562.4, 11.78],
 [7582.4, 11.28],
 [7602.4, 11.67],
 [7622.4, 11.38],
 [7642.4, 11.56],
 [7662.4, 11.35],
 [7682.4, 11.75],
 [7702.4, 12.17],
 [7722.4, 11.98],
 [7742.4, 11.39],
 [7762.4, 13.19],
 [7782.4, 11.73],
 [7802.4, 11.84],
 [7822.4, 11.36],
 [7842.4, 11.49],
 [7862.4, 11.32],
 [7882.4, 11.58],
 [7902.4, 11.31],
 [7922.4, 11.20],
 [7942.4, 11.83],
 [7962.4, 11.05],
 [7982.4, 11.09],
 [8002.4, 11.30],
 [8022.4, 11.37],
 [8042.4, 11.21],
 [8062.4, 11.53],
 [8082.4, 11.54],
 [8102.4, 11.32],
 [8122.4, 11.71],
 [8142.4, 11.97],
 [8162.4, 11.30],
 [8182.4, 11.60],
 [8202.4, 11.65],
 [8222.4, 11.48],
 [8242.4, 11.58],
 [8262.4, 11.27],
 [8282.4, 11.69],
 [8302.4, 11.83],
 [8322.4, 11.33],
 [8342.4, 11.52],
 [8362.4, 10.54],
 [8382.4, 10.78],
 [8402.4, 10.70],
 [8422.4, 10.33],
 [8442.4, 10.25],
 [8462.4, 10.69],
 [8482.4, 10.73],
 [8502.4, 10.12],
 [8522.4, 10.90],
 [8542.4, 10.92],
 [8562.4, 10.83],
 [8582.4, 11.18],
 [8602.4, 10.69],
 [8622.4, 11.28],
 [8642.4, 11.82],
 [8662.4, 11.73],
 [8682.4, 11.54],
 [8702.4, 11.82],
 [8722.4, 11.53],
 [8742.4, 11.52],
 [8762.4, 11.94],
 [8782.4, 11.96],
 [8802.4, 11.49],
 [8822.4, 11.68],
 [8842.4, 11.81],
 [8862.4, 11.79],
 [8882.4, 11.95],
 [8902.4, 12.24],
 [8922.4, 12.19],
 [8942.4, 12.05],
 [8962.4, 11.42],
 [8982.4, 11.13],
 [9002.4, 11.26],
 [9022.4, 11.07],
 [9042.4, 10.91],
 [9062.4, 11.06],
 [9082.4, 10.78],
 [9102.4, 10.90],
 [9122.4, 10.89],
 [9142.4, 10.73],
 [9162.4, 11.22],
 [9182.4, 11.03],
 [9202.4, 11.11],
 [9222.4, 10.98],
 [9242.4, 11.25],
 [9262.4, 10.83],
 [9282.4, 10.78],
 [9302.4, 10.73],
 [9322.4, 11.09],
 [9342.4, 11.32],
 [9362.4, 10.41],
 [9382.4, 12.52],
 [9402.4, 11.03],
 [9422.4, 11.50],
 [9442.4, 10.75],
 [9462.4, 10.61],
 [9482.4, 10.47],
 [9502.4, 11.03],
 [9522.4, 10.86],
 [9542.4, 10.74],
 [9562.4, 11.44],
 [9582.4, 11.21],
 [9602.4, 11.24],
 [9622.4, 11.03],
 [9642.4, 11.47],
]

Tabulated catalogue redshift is 0.18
